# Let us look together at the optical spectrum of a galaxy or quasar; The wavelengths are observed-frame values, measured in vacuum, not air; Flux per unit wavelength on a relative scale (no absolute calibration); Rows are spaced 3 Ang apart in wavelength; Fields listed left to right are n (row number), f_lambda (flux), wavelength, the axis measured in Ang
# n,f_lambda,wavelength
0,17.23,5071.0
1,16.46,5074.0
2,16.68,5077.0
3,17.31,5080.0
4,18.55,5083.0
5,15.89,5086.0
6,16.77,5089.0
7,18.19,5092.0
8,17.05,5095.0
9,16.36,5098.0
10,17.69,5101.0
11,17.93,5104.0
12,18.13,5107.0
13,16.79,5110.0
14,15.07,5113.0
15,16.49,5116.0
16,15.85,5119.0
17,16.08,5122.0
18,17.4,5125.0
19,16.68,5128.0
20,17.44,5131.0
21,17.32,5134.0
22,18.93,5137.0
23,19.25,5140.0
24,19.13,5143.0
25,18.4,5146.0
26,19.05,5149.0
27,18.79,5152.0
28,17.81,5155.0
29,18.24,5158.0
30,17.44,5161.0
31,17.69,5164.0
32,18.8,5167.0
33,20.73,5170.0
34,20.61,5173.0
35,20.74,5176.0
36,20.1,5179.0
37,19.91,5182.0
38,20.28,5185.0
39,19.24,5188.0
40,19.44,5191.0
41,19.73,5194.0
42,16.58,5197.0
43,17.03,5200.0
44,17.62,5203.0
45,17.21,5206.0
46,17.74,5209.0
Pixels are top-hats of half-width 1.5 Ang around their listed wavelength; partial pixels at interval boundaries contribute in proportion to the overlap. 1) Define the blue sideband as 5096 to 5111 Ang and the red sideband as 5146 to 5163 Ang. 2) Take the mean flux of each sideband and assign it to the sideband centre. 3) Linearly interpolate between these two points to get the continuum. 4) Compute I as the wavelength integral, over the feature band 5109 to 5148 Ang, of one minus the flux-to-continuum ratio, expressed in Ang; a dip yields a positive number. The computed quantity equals 1.1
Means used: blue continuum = 17.4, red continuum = 18.3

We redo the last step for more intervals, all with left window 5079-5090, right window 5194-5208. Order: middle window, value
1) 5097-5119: 0.4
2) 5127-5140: -0.4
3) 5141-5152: -1.0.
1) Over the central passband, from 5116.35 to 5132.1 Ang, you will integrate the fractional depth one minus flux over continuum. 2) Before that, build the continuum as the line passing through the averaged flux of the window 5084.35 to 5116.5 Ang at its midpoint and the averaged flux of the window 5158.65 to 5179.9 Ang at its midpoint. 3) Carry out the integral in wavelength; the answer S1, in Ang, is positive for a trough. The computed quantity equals 1.0 Ang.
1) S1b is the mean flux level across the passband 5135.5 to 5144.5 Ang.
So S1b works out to 19.1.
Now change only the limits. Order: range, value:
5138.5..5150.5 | 19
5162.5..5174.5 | 19.5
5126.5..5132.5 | 17.1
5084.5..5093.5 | 17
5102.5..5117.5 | 16.9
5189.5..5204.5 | 18.1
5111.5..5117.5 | 15.8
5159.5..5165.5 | 17.6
